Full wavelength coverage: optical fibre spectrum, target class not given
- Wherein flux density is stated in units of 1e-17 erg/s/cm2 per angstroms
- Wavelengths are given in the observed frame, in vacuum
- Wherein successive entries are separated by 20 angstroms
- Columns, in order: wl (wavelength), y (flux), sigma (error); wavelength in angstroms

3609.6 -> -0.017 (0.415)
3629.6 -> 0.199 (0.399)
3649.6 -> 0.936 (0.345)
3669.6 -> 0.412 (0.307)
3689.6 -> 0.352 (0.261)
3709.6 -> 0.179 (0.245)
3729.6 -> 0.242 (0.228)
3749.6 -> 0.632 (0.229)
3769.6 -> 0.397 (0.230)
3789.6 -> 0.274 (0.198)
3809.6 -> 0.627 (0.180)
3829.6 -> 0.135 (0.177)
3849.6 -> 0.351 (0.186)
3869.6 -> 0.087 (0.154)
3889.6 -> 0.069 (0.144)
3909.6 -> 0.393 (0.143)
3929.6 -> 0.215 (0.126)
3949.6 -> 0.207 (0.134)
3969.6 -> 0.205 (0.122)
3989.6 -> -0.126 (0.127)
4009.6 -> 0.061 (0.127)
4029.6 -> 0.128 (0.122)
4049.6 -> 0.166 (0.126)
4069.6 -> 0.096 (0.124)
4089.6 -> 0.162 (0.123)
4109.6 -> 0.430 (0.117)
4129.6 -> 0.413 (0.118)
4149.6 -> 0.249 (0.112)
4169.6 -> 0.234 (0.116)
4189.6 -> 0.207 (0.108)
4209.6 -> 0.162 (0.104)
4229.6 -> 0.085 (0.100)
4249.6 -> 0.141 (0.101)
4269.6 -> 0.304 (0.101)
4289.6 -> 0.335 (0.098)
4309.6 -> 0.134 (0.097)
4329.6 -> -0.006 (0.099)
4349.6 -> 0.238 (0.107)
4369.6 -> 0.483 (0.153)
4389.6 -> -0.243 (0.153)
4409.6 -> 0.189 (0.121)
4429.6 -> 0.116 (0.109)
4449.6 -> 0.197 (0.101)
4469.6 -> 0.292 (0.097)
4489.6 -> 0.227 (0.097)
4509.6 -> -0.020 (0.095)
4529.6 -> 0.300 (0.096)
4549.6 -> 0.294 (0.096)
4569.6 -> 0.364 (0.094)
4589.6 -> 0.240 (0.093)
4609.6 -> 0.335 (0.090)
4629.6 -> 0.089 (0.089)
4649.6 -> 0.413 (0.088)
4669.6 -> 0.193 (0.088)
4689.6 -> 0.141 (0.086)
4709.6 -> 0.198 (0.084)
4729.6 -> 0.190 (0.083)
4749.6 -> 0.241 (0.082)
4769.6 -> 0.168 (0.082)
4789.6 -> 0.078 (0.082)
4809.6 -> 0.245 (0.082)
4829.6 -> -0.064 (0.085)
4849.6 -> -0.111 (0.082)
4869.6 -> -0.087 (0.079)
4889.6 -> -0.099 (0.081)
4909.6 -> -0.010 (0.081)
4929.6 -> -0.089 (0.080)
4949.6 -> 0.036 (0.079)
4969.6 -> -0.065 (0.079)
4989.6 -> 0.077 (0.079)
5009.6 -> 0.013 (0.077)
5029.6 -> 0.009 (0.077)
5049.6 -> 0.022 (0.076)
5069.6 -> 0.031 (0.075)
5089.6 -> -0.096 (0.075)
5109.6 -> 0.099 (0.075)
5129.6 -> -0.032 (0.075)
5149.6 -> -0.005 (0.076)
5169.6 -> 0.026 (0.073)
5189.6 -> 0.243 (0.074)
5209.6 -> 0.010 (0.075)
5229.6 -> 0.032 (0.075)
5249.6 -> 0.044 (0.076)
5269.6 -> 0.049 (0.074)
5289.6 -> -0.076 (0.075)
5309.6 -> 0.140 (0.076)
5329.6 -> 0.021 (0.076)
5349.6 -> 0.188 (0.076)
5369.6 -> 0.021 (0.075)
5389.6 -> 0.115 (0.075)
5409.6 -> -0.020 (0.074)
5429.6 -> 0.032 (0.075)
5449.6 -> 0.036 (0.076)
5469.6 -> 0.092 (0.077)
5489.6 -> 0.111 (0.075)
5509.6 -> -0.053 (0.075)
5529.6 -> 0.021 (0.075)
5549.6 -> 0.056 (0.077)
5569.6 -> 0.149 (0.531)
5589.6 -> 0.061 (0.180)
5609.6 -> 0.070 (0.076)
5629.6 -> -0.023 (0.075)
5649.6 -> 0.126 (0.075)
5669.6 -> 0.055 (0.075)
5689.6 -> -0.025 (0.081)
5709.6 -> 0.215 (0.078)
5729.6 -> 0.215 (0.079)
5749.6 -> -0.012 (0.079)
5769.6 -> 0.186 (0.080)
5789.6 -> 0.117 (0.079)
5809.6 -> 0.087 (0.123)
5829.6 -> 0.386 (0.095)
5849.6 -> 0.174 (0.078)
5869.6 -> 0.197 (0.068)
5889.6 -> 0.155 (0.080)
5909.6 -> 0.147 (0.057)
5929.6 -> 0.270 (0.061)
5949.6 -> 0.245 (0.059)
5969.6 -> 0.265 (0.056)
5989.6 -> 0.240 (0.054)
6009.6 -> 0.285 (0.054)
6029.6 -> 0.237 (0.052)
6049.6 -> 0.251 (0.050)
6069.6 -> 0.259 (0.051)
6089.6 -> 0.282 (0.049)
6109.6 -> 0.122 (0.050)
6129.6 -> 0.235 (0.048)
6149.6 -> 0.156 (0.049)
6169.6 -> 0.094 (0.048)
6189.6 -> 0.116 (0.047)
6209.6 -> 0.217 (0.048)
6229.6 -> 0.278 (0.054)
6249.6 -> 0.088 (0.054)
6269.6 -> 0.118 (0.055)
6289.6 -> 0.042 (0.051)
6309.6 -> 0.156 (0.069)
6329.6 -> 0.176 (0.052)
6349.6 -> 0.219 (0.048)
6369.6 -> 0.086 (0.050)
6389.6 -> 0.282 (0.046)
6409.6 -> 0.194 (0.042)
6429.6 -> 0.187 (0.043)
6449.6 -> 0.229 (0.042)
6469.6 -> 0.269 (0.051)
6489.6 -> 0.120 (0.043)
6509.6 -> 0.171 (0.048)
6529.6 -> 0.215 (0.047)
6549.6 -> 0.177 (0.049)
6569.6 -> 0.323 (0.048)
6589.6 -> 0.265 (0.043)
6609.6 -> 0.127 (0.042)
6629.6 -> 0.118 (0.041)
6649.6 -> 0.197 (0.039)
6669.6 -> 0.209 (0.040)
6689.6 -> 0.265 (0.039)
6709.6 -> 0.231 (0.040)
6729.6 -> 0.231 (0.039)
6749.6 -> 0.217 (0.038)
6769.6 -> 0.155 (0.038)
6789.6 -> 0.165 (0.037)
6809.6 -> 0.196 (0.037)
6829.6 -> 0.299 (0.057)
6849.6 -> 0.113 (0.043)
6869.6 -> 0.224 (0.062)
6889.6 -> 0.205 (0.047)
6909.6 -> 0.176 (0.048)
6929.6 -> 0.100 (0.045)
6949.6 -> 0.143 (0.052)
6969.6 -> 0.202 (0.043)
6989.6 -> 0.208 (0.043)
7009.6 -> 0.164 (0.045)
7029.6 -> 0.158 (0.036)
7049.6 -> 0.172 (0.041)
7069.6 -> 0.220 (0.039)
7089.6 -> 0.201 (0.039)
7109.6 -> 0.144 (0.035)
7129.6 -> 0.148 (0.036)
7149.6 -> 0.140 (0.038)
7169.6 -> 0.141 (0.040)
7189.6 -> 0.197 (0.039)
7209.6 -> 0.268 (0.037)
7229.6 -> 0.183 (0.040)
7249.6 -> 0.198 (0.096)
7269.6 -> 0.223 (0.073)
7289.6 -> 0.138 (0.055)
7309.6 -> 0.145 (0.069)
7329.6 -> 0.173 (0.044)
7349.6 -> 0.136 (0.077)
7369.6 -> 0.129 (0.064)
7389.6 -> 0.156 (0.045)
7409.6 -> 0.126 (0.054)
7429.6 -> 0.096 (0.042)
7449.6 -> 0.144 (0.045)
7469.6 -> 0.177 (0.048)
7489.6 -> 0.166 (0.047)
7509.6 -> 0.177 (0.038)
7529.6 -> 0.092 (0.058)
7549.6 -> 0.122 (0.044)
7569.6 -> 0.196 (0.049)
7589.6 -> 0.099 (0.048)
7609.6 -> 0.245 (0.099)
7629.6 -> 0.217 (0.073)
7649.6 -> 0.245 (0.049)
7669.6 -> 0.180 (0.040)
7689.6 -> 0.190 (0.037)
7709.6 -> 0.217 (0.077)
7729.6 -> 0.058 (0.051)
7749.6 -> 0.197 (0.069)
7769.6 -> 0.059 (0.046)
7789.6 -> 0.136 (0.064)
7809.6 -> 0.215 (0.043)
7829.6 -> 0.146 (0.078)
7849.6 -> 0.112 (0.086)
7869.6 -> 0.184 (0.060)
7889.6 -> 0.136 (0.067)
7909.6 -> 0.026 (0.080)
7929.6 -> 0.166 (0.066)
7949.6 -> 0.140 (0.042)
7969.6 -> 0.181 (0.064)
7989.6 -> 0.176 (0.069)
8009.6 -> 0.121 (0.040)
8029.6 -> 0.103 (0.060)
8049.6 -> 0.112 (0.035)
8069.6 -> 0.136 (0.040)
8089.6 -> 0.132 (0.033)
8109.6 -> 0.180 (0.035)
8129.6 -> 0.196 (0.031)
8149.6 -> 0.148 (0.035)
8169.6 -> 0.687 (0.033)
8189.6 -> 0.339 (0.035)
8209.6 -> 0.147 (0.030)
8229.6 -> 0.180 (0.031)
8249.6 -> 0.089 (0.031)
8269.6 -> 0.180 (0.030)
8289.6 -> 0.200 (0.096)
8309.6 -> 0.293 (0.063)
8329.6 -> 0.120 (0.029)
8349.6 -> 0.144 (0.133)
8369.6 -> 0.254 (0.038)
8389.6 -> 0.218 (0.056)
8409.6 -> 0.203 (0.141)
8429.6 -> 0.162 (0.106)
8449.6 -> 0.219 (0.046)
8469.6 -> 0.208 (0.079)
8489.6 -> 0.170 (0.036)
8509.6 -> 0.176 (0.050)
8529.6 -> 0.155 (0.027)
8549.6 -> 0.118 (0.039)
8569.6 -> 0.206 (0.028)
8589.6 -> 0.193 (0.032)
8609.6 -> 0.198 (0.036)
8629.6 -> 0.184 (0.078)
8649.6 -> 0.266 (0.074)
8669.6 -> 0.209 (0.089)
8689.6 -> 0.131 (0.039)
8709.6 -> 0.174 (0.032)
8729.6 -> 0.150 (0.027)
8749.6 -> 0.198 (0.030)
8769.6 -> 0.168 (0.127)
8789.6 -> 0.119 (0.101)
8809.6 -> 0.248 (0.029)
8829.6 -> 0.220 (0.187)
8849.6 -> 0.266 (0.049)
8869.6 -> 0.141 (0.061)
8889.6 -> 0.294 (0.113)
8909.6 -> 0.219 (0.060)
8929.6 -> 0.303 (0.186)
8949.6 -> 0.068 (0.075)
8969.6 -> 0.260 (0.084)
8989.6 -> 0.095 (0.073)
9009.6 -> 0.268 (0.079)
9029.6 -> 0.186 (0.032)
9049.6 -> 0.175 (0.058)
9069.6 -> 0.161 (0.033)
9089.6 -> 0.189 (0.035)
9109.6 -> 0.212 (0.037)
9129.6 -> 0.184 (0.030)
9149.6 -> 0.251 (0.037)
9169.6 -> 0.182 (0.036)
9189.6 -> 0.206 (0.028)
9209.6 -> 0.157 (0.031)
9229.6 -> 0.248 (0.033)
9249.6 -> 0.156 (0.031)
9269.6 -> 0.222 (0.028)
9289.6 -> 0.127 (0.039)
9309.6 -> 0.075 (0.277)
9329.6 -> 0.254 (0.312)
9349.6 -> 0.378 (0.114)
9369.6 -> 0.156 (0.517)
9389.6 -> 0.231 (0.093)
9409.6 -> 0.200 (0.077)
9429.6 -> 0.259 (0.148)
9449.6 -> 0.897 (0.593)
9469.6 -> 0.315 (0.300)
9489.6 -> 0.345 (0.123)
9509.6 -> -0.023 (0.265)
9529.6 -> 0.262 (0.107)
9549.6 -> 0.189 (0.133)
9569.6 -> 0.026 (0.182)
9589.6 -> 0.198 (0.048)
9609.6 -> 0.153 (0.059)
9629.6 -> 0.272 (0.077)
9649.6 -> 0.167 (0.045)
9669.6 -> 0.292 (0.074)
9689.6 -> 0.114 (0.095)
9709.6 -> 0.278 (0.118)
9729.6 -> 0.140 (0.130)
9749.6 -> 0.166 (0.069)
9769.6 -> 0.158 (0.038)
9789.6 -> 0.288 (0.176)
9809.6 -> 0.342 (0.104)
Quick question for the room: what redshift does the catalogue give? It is 1.192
